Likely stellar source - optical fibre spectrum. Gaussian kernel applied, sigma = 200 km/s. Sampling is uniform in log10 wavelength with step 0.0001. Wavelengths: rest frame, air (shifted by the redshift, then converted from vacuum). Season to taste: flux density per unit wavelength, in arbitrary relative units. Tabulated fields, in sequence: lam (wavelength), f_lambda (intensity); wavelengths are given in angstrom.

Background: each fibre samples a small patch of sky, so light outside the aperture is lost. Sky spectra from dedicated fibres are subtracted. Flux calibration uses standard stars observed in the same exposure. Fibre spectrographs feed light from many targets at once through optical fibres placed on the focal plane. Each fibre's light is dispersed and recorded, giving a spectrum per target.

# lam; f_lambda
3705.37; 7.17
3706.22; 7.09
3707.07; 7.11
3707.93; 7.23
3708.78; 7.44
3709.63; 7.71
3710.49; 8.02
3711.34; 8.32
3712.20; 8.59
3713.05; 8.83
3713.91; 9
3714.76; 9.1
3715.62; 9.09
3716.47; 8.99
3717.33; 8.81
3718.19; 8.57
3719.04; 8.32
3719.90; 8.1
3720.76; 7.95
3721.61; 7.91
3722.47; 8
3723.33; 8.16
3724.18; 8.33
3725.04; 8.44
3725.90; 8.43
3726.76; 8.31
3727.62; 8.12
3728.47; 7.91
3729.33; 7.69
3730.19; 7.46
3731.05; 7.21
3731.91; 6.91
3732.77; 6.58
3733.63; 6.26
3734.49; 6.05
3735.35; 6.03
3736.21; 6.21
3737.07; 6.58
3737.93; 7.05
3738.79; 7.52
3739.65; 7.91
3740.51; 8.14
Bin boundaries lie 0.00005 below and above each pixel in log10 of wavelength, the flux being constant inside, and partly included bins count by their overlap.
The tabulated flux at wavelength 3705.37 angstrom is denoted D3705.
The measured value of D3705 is 7.17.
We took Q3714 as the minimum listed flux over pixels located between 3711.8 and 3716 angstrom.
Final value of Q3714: 8.59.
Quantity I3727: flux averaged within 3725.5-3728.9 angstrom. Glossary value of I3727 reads 8.2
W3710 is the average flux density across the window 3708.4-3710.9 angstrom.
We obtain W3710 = 7.72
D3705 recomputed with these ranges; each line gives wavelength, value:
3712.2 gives 8.59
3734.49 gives 6.05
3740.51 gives 8.14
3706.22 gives 7.09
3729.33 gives 7.69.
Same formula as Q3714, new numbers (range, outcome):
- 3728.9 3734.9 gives 6.05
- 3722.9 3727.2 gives 8.16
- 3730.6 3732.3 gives 6.91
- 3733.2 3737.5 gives 6.03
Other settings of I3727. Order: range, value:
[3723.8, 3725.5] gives 8.36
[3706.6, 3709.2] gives 7.26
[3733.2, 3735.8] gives 6.11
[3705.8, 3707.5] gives 7.1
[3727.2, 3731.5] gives 7.68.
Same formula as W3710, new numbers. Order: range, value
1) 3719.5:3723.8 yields 8.04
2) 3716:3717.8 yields 8.89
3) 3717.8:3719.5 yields 8.45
